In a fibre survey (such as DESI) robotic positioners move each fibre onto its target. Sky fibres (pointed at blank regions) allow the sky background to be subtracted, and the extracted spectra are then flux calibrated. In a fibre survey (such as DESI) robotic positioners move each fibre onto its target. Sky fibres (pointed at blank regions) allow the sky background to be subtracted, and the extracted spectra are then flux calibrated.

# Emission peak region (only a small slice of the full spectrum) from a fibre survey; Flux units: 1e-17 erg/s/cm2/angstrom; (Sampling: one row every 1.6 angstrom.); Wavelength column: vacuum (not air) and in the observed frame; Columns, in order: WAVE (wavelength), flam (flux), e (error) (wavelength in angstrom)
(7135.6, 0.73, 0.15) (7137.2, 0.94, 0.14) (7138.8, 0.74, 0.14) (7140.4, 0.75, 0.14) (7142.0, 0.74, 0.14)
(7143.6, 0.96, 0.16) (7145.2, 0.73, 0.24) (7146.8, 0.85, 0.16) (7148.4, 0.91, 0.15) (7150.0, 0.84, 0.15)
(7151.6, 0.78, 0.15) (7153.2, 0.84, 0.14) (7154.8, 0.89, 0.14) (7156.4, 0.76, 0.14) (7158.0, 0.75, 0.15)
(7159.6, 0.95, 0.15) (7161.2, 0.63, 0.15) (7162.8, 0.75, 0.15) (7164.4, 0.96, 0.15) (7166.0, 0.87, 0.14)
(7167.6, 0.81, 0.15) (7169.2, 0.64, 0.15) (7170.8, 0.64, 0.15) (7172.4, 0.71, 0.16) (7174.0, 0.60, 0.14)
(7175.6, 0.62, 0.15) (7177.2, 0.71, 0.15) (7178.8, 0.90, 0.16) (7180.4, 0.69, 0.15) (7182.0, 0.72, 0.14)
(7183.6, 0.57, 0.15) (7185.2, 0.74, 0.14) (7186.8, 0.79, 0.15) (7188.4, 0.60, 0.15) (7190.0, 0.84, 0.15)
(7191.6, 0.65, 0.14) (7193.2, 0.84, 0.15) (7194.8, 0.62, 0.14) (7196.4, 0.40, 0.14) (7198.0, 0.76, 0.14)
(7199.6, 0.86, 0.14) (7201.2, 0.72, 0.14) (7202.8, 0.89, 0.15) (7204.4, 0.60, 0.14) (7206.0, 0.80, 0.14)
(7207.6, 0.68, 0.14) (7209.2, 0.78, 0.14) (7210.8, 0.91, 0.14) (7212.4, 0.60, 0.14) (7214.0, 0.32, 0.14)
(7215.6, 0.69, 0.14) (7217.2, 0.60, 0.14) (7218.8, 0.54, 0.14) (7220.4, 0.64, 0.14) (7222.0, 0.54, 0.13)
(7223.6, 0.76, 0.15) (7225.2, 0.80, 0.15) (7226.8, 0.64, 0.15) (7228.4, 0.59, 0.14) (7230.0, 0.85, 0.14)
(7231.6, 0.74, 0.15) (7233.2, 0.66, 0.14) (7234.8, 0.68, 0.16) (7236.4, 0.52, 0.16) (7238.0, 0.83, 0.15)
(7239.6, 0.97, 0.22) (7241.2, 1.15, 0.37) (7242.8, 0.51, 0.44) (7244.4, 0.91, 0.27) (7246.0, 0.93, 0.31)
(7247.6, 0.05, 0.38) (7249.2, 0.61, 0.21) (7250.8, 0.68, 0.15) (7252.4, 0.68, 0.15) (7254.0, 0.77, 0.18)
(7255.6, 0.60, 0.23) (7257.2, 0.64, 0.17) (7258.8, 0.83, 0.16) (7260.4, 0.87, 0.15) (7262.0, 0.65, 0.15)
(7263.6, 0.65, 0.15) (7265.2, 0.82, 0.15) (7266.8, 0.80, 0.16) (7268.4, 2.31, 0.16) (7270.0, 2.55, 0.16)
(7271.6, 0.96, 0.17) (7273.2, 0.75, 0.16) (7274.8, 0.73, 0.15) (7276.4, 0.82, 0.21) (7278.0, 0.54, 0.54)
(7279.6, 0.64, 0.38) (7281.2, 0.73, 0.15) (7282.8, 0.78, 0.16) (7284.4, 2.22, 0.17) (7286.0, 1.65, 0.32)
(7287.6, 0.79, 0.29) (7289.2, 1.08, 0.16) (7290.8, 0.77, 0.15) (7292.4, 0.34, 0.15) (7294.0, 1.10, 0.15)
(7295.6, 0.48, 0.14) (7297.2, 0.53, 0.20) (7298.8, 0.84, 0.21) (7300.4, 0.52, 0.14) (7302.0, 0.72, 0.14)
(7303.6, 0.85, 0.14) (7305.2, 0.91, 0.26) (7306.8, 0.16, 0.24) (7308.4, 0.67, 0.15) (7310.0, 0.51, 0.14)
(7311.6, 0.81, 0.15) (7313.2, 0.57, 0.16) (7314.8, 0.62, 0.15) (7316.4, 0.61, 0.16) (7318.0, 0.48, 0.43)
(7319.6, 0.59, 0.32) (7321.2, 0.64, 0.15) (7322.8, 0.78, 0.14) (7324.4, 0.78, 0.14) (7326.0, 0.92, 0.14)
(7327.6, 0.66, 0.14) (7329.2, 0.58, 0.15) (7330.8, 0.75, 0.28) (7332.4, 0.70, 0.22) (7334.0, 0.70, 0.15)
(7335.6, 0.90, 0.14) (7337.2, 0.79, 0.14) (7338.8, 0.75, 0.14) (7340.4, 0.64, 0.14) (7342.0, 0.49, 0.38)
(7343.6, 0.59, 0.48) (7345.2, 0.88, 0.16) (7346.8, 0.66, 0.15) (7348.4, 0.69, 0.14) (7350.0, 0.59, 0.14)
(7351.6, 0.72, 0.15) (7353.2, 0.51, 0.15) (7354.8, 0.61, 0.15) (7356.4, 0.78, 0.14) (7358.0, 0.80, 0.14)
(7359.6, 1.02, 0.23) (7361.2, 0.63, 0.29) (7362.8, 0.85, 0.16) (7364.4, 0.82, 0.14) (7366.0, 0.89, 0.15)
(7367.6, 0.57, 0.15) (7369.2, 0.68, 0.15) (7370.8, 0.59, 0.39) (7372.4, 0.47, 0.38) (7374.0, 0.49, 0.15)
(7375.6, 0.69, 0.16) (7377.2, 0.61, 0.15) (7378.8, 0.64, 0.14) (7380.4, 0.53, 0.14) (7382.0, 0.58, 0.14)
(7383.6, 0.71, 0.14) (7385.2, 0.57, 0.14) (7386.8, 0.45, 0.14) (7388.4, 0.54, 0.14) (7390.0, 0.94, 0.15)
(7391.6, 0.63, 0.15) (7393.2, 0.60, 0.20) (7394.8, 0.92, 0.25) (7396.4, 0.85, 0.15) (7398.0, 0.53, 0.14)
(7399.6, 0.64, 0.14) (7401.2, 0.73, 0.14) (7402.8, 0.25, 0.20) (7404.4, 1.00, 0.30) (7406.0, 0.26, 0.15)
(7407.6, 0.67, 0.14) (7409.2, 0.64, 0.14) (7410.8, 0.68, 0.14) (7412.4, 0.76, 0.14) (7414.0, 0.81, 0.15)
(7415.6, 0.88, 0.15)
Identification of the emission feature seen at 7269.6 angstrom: [S II]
